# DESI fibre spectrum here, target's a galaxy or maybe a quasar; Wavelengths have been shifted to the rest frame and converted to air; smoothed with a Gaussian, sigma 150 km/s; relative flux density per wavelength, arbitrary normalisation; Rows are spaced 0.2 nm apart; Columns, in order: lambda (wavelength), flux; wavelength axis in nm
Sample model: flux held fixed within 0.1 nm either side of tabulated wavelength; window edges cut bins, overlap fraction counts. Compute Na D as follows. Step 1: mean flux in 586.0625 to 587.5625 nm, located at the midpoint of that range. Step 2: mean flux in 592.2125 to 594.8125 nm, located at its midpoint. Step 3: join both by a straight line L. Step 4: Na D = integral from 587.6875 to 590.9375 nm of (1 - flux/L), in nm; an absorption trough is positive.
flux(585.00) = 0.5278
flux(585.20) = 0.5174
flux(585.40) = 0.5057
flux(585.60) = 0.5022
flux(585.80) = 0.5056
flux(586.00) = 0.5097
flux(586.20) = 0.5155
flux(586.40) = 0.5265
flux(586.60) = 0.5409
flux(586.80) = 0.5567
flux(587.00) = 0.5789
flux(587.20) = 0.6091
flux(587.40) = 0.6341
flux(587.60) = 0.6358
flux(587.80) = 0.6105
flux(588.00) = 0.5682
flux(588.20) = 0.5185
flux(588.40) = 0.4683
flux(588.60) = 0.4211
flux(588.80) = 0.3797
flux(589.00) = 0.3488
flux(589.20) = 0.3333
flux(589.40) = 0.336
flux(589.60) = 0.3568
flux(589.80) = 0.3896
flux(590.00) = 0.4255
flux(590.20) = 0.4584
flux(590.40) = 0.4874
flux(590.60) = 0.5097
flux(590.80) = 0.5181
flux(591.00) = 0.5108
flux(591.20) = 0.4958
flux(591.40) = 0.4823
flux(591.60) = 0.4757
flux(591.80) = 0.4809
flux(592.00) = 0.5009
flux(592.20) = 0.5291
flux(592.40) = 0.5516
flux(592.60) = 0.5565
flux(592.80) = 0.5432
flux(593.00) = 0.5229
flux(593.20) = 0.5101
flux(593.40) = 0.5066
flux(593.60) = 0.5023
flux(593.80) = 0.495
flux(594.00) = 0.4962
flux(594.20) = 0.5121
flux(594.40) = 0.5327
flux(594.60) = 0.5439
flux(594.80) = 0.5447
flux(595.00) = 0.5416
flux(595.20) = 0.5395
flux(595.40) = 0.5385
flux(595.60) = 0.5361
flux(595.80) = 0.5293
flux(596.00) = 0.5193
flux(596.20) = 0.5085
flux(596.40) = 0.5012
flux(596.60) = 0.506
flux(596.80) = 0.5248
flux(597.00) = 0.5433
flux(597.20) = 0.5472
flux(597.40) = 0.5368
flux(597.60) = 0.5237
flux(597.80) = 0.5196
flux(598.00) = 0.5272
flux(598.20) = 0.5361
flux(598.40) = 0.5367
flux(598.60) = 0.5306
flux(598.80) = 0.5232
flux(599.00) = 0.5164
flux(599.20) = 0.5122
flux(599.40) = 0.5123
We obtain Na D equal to 0.61 nm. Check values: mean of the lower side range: 0.567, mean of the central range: 0.447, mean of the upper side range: 0.524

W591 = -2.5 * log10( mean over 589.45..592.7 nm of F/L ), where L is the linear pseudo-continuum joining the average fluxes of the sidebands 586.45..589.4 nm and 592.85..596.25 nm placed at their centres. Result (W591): 0.08 mag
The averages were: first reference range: 0.509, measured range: 0.481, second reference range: 0.523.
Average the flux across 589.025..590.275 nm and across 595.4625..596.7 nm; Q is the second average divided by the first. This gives 1.4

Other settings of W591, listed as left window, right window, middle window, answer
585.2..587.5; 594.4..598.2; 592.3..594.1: 0.03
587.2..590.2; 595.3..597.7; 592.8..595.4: -0.03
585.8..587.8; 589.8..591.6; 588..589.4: 0.25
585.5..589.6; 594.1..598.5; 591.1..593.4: 0.01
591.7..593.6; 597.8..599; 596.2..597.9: 0.01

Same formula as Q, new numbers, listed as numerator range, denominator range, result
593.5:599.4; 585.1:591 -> 1.07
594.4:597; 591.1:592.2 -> 1.08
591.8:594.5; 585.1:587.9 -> 0.94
